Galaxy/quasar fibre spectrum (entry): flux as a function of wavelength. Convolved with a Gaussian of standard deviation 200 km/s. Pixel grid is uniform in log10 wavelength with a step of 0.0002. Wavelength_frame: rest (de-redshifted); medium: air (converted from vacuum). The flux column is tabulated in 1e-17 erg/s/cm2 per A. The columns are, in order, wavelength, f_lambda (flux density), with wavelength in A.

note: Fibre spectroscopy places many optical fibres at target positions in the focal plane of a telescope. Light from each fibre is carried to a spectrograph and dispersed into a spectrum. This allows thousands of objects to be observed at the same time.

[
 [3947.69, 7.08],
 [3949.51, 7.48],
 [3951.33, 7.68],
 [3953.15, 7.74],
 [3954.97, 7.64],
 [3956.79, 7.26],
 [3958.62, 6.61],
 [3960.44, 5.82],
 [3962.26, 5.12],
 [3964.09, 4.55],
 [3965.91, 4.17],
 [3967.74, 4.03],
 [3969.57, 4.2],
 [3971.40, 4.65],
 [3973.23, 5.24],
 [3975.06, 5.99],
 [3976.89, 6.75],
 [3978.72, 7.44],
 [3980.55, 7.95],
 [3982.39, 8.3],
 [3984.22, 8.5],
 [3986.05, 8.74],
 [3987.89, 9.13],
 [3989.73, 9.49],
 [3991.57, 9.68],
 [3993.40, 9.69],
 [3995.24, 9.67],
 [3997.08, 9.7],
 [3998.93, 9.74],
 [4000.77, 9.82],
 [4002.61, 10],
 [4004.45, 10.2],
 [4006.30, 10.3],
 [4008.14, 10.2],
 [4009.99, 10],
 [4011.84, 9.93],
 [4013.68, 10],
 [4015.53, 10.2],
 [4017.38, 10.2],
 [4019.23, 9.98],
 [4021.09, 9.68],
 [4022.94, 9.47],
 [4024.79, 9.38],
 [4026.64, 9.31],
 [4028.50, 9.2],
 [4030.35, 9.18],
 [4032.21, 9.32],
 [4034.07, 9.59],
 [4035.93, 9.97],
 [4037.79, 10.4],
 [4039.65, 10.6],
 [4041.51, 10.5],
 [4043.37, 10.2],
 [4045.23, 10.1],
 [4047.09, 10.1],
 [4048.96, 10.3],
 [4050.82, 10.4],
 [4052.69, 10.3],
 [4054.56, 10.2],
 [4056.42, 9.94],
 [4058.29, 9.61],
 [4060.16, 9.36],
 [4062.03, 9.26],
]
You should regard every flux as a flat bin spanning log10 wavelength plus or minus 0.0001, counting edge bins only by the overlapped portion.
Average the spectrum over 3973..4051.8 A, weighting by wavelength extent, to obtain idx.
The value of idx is 9.45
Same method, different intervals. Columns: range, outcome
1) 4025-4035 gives 9.32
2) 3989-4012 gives 9.88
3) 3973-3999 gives 8.44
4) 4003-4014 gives 10.1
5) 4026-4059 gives 9.96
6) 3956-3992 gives 6.64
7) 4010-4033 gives 9.67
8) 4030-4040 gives 9.83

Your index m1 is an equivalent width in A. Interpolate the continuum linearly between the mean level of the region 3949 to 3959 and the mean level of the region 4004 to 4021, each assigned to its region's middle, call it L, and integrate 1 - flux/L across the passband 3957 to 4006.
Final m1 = 7.0 A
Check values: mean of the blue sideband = 7.44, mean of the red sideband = 10.1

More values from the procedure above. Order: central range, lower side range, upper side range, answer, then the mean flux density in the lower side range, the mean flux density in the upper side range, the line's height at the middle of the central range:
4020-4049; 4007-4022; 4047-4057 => 0.9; 10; 10.2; 10.1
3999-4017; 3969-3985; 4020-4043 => -3.6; 6.59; 9.73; 8.38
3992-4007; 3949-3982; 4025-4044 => -3.6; 6.15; 9.8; 7.95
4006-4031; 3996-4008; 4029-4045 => 0.5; 9.97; 9.96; 9.96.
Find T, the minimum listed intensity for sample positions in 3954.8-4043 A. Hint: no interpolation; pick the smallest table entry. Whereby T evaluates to 4.03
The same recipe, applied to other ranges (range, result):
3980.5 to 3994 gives 7.95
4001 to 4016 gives 9.93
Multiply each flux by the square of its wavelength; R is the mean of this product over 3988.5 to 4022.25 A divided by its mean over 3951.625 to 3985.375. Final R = 1.61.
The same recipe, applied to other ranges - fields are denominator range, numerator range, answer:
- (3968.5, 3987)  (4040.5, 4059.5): 1.56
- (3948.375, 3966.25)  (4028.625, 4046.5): 1.60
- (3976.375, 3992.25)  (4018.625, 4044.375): 1.18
